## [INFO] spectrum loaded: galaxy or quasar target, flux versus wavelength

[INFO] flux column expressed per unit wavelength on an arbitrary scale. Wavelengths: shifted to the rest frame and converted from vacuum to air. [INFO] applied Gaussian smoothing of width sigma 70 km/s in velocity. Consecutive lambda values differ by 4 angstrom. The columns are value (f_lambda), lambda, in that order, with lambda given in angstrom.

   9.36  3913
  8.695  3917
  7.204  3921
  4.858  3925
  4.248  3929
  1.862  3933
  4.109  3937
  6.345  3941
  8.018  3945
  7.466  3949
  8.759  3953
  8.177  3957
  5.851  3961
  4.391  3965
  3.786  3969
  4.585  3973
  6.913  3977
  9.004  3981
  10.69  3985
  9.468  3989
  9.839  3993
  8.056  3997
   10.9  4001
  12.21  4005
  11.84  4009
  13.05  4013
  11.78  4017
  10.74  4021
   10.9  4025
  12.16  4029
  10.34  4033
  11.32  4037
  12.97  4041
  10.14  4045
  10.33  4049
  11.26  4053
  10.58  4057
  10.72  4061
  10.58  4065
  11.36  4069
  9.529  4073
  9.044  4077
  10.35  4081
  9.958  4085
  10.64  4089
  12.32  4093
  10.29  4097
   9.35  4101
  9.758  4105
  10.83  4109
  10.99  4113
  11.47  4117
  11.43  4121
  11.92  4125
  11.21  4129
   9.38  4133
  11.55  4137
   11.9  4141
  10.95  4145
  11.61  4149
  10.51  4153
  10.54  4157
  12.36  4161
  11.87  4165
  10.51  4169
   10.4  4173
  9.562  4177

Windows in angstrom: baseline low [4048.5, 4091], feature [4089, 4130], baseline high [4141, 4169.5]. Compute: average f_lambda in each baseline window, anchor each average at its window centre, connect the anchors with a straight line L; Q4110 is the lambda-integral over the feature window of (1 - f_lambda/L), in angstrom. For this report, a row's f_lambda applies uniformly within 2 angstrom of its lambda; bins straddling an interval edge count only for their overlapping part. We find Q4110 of -0.5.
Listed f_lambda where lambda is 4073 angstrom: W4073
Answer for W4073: 9.529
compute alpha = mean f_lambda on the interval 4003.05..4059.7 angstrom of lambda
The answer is 11.4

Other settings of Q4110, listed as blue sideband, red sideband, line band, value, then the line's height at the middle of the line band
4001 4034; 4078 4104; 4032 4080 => 1.3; 11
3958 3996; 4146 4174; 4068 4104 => -2.7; 9.55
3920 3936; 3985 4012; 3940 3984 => 2.0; 7.32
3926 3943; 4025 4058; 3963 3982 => 3.3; 6.65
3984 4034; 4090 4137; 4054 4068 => 0.2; 10.9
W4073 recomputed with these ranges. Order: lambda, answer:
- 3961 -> 5.851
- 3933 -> 1.862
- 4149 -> 11.61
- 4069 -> 11.36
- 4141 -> 11.9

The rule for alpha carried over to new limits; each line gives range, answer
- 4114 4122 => 11.4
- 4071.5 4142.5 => 10.7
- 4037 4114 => 10.6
